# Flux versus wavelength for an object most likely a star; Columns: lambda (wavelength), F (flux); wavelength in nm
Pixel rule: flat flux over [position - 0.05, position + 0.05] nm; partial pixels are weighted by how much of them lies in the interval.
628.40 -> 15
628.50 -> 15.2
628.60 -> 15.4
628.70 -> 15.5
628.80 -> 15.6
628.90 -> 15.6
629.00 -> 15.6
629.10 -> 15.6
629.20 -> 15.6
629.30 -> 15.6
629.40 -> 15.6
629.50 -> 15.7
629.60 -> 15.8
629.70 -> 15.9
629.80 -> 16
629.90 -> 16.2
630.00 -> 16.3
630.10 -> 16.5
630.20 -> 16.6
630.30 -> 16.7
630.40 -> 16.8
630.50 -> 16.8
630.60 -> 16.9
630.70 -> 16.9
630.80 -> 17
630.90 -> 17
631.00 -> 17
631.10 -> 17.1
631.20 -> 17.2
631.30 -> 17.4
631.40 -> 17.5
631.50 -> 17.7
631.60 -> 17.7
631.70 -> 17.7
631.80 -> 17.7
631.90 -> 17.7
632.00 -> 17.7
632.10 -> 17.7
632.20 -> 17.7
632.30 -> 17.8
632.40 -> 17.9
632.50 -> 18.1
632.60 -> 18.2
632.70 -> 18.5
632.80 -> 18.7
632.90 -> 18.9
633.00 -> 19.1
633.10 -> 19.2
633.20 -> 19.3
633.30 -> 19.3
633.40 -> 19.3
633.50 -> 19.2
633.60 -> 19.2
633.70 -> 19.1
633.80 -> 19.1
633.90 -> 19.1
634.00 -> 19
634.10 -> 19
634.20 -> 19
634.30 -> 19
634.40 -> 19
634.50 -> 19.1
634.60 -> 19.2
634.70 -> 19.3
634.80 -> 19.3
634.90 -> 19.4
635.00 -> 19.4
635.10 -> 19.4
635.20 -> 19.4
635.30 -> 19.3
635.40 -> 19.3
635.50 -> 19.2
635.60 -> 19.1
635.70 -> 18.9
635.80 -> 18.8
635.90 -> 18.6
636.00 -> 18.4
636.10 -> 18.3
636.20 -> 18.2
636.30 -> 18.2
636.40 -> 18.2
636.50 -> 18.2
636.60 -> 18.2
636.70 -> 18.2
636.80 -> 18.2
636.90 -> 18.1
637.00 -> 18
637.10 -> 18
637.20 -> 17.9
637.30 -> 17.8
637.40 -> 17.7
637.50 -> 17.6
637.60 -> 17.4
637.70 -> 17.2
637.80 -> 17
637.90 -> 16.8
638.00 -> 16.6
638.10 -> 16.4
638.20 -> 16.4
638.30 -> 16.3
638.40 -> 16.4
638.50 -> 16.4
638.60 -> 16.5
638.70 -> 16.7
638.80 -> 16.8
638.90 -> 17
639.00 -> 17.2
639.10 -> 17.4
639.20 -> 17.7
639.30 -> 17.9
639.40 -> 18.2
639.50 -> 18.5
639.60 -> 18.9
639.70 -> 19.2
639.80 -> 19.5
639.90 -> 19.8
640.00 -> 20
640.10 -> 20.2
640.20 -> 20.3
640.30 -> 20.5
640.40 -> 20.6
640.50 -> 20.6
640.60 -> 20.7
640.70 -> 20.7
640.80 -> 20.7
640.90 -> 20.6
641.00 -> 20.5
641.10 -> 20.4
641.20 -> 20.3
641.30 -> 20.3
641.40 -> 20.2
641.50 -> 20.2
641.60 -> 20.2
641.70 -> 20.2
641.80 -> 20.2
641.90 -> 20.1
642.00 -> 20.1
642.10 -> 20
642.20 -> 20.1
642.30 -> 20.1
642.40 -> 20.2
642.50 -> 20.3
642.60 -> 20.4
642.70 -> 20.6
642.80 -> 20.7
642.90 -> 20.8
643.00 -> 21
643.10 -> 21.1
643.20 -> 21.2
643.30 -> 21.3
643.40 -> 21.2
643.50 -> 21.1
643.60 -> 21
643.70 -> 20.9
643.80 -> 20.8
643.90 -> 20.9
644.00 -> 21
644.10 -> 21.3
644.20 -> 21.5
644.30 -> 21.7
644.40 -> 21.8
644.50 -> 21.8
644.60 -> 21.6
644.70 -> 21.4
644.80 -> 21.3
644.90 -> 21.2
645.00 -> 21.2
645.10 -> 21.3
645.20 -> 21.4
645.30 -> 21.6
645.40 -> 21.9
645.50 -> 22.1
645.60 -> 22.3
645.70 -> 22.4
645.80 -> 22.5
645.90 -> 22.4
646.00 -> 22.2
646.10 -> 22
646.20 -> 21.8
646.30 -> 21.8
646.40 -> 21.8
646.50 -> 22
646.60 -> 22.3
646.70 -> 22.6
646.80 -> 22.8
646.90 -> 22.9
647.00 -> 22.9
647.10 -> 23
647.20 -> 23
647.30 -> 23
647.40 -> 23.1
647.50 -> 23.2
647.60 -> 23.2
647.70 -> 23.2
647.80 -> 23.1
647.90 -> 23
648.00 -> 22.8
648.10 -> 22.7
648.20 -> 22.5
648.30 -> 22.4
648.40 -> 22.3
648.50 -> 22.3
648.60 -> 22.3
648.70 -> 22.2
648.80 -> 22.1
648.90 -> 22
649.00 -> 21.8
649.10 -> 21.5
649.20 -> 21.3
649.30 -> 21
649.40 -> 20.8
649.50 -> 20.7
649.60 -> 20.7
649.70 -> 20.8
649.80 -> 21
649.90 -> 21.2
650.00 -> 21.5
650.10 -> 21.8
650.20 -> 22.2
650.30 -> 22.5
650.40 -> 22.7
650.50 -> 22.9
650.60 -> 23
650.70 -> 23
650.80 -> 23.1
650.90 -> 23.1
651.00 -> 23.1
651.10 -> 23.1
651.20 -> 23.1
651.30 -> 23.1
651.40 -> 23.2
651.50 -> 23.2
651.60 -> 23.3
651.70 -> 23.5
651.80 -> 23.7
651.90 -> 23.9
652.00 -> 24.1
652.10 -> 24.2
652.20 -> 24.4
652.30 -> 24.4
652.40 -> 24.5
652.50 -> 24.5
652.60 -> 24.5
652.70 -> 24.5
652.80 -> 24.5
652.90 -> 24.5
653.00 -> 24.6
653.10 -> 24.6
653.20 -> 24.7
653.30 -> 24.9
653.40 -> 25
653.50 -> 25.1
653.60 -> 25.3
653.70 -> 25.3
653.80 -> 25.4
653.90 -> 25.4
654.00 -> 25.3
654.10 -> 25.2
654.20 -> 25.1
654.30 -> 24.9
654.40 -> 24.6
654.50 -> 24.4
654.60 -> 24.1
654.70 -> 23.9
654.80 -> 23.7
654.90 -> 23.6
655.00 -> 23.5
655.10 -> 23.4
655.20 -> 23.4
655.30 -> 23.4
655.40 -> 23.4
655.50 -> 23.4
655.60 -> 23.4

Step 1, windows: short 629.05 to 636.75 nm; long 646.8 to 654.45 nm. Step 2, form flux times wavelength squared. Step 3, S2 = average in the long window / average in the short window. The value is 1.4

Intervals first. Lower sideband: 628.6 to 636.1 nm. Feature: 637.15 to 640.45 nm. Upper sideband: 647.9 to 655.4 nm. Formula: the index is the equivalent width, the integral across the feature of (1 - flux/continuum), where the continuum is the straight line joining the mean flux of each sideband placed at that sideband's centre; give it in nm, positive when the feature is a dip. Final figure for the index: 0.298 nm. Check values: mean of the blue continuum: 17.8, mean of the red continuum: 23.3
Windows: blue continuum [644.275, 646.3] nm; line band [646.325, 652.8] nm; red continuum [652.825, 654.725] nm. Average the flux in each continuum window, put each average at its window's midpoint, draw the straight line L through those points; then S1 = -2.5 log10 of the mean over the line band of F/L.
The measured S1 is 0.03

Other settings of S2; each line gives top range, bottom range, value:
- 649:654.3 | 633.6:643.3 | 1.29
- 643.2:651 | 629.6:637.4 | 1.26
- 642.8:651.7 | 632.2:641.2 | 1.22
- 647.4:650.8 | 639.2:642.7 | 1.14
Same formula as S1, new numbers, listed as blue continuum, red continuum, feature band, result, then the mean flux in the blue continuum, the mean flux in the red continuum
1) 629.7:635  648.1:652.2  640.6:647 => -0.02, 18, 22.4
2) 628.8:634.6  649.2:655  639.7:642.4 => 0.00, 17.6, 23.6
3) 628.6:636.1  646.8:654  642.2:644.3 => 0.01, 17.8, 23.1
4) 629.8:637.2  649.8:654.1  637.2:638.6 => 0.16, 18.2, 23.8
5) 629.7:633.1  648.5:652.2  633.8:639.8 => 0.04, 17.4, 22.4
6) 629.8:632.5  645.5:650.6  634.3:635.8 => -0.05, 17.2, 22.2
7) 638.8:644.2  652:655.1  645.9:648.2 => -0.02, 20.1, 24.6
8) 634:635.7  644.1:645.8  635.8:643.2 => 0.08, 19.2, 21.7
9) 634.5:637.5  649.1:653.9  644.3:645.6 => -0.01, 18.6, 23.3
